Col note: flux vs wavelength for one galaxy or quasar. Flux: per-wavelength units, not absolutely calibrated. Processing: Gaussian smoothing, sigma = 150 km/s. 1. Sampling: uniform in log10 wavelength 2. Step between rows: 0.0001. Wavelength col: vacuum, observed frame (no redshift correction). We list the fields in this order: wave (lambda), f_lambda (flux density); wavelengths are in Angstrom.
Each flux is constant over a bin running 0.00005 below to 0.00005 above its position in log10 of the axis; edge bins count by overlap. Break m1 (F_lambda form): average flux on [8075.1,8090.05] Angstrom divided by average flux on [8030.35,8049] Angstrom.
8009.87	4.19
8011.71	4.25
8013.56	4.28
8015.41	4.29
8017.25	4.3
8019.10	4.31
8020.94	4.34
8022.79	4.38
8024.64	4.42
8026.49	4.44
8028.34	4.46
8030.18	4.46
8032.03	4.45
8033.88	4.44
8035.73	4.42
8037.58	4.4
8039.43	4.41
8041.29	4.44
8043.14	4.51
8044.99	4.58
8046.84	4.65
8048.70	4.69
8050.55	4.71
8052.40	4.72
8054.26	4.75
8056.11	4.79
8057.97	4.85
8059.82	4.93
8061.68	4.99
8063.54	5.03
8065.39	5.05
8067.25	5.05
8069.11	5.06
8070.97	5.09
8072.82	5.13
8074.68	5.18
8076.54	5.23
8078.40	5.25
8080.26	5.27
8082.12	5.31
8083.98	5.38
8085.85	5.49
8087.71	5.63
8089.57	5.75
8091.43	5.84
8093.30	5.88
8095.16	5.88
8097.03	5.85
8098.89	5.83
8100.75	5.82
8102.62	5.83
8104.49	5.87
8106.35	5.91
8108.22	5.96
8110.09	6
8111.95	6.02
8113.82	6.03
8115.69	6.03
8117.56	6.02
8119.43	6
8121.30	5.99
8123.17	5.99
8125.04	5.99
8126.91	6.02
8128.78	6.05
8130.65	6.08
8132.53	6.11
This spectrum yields 1.20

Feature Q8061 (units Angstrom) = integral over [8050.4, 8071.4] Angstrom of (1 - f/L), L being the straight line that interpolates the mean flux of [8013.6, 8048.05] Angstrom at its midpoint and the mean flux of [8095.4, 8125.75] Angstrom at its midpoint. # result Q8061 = 0.3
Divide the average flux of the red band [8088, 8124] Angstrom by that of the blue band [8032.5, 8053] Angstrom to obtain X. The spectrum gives 1.3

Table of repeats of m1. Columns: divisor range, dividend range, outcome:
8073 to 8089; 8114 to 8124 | 1.12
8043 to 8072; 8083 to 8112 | 1.20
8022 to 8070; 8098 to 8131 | 1.28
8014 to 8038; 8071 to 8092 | 1.23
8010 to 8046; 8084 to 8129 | 1.34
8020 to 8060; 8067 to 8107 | 1.22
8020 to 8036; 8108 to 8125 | 1.36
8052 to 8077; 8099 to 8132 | 1.20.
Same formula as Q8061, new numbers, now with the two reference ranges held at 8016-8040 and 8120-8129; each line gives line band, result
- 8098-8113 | -0.6 Angstrom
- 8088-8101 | -0.8 Angstrom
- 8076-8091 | -0.3 Angstrom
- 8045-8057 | 0.2 Angstrom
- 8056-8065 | 0.0 Angstrom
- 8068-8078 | 0.0 Angstrom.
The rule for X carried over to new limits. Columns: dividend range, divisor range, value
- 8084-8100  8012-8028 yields 1.32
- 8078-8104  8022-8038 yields 1.28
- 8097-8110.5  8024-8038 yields 1.32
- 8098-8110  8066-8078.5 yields 1.15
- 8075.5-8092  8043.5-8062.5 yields 1.15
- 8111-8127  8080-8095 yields 1.07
